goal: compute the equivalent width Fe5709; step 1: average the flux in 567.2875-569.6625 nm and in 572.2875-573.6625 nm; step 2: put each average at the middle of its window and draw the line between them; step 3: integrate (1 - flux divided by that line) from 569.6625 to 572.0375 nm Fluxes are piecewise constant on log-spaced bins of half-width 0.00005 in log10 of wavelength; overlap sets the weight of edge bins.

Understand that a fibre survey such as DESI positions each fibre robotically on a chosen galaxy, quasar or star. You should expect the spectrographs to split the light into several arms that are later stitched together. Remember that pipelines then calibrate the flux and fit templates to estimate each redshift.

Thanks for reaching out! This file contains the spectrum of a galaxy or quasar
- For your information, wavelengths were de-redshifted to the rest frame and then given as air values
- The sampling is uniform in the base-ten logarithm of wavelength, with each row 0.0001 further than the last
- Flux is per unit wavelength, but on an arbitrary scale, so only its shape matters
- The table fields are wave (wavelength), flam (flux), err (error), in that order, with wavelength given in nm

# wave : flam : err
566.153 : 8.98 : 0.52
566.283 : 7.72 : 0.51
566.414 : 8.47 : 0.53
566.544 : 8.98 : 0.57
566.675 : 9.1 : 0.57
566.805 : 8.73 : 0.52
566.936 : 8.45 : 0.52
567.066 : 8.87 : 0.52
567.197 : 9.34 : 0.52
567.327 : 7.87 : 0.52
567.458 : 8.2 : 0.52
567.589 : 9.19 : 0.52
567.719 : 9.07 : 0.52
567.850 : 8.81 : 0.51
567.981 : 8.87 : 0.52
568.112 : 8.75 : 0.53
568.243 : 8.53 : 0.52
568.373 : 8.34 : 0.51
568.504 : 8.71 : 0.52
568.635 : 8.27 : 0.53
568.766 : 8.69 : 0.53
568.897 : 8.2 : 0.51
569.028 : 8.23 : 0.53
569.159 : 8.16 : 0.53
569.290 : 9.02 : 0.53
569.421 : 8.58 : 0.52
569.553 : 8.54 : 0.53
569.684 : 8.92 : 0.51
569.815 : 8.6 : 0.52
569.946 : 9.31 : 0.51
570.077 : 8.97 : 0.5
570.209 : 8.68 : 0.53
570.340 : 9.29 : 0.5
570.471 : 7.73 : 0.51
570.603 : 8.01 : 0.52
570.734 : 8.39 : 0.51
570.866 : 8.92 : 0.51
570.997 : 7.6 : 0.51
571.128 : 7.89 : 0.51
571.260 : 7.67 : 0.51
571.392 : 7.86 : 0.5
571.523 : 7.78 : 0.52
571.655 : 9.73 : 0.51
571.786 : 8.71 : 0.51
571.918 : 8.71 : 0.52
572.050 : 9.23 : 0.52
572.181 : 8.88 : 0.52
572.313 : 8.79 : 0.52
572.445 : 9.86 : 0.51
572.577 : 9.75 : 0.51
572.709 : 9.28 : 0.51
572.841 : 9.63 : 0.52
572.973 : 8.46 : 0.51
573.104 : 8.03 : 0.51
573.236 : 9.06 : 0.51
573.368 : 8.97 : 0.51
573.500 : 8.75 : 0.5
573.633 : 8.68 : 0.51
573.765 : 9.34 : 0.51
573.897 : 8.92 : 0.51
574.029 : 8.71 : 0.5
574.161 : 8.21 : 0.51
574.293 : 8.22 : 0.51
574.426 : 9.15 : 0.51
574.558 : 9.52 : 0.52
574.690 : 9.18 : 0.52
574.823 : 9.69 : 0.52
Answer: 0.09 nm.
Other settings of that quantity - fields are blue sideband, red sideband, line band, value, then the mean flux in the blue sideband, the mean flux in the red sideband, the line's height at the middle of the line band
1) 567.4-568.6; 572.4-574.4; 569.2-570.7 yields 0.018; 8.71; 8.92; 8.79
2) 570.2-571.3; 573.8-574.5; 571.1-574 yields -0.121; 8.24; 8.69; 8.47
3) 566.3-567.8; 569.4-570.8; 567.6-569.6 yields 0.017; 8.72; 8.64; 8.68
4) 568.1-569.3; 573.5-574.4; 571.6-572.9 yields -0.095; 8.46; 8.7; 8.62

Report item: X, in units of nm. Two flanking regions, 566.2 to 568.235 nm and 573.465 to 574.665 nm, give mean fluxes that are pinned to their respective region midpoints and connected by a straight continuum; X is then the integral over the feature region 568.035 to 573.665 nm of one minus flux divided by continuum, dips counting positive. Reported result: 0.08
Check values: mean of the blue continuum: 8.69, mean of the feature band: 8.65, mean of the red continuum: 8.85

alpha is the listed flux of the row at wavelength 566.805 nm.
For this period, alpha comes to 8.73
